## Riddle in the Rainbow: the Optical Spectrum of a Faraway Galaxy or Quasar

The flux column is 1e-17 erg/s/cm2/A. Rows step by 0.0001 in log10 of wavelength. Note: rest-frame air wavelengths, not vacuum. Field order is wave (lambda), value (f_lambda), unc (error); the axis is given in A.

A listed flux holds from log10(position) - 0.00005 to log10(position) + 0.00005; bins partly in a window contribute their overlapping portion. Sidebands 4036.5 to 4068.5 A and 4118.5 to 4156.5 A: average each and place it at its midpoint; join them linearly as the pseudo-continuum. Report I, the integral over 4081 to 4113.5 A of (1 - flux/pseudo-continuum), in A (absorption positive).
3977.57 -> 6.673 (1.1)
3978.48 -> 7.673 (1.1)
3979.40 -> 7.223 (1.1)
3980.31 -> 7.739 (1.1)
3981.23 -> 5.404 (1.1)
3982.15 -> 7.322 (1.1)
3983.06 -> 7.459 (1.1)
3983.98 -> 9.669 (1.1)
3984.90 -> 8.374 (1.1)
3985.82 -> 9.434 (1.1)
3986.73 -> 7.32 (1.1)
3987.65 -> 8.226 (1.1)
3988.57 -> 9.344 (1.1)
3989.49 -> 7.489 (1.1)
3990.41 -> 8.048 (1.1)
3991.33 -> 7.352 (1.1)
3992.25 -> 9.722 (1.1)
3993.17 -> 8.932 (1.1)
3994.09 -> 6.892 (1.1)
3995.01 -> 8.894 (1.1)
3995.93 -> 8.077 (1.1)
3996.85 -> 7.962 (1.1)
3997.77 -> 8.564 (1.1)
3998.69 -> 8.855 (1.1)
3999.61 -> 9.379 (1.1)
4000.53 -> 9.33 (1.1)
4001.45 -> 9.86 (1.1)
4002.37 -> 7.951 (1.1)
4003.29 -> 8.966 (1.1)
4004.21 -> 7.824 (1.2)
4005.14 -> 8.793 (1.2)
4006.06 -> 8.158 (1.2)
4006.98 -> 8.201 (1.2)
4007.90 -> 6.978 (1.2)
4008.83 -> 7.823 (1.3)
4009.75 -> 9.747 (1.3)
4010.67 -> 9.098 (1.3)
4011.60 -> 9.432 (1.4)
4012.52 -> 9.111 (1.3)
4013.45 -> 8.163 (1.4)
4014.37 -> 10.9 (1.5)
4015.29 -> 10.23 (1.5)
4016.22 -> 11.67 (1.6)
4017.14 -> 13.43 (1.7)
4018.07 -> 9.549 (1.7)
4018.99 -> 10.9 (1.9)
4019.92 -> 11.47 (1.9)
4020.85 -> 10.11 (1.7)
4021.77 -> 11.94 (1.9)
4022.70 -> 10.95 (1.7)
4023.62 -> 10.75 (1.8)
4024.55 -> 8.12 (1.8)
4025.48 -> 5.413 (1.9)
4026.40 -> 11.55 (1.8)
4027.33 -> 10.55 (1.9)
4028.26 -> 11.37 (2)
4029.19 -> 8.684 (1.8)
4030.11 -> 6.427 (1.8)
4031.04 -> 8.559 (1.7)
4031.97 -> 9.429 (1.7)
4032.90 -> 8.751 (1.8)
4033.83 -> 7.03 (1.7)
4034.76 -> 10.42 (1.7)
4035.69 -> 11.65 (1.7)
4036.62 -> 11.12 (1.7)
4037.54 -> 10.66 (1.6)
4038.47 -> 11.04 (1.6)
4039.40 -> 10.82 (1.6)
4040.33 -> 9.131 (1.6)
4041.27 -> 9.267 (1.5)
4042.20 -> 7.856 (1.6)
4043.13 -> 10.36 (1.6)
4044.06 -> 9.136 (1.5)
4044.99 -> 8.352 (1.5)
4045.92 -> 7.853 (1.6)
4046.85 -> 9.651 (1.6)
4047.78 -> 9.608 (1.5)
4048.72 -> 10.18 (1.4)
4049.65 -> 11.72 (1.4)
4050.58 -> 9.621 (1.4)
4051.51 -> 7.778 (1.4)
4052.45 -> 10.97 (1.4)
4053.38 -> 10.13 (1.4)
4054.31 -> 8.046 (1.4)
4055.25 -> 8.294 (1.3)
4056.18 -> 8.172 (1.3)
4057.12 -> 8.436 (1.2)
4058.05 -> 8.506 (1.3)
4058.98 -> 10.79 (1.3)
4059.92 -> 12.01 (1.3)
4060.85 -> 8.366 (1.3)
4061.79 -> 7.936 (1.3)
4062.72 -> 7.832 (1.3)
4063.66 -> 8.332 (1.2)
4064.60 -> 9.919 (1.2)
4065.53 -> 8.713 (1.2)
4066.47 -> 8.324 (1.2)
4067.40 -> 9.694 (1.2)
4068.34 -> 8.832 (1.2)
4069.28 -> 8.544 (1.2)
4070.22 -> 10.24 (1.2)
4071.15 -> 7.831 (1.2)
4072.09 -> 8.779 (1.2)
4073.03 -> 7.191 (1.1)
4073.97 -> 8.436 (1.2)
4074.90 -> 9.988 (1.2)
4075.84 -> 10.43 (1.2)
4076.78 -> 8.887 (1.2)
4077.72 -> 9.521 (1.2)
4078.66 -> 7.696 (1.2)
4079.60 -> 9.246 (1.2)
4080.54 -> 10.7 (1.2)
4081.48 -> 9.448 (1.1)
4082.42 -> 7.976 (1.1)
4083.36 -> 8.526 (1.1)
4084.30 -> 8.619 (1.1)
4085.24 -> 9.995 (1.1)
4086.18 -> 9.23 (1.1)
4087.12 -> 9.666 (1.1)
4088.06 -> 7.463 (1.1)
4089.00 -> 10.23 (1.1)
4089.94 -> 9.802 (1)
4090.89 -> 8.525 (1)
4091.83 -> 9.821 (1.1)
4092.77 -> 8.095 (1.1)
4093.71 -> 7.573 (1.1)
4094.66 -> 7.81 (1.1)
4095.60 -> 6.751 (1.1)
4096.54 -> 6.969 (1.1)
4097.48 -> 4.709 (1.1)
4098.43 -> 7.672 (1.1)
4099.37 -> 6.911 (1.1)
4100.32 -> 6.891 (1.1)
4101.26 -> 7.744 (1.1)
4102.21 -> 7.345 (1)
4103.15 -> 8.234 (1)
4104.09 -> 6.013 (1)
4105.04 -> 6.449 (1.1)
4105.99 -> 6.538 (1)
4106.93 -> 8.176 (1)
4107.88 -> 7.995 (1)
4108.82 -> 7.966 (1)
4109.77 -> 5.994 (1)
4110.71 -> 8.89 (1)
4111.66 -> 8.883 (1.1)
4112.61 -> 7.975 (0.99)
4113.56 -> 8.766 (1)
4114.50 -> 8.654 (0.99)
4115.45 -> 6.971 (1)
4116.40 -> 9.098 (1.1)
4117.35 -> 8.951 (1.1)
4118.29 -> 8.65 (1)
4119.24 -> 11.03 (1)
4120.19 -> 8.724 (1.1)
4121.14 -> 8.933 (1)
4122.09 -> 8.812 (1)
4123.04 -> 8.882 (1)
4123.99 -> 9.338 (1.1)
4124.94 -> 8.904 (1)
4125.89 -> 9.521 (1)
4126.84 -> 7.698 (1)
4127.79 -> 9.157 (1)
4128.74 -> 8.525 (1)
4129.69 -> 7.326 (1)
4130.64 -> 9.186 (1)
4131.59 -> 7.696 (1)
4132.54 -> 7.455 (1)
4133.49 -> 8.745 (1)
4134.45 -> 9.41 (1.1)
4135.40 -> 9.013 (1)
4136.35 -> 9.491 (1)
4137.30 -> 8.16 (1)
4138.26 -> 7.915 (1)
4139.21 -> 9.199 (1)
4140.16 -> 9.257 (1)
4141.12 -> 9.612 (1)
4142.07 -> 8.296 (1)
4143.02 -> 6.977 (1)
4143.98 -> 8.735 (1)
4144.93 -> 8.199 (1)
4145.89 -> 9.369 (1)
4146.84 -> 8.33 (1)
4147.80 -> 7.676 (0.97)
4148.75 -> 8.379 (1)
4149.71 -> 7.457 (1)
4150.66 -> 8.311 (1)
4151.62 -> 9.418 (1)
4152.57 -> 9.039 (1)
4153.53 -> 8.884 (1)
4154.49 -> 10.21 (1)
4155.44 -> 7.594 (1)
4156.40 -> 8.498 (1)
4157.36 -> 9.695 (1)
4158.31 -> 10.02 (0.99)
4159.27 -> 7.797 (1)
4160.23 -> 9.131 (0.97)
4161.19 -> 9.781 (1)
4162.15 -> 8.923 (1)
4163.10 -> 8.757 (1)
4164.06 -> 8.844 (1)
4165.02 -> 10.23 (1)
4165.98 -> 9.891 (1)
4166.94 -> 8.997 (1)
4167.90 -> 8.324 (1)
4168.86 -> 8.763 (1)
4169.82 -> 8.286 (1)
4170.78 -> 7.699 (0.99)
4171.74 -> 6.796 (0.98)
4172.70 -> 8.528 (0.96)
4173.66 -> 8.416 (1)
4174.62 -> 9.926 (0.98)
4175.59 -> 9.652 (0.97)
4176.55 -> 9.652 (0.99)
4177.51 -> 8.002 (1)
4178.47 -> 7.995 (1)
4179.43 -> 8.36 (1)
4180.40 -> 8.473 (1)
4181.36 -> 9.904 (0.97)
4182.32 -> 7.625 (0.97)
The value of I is 3.7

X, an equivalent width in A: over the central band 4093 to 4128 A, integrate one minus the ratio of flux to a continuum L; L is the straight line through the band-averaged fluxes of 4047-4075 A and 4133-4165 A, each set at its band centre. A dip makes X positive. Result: 3.7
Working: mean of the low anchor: 9.1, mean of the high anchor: 8.78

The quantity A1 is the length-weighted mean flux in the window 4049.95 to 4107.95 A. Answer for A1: 8.55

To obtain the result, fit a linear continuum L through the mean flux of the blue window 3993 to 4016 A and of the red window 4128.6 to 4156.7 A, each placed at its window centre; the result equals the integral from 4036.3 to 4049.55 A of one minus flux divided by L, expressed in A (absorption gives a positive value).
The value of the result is -1.51 A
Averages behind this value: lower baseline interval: 8.75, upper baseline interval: 8.55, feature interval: 9.69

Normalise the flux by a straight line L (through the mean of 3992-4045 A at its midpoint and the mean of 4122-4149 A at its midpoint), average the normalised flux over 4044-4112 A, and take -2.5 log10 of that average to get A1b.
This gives 0.050 mag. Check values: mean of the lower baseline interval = 9.39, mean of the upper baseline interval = 8.59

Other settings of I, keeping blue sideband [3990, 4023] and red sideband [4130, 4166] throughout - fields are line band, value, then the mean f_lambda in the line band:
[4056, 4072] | 0.1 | 8.98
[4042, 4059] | -0.2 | 9.22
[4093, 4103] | 2.1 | 7.1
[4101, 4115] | 1.9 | 7.71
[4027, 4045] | -0.8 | 9.55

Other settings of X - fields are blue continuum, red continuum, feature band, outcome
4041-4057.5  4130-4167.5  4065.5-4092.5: 0.07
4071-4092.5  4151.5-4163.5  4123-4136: 0.60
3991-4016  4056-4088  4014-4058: -4.27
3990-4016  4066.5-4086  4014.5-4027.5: -2.50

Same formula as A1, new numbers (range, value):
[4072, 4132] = 8.38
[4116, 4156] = 8.7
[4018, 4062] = 9.58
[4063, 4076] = 8.89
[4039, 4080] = 9.12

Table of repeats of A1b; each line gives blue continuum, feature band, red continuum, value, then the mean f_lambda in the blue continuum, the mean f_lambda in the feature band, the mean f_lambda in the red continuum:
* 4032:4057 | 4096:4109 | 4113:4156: 0.25 mag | 9.5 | 7.1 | 8.66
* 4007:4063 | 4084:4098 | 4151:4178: 0.12 mag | 9.56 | 8.34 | 8.92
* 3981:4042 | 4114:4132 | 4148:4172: 0.02 mag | 9.16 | 8.75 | 8.8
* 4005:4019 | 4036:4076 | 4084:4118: -0.06 mag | 9.49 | 9.28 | 7.98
